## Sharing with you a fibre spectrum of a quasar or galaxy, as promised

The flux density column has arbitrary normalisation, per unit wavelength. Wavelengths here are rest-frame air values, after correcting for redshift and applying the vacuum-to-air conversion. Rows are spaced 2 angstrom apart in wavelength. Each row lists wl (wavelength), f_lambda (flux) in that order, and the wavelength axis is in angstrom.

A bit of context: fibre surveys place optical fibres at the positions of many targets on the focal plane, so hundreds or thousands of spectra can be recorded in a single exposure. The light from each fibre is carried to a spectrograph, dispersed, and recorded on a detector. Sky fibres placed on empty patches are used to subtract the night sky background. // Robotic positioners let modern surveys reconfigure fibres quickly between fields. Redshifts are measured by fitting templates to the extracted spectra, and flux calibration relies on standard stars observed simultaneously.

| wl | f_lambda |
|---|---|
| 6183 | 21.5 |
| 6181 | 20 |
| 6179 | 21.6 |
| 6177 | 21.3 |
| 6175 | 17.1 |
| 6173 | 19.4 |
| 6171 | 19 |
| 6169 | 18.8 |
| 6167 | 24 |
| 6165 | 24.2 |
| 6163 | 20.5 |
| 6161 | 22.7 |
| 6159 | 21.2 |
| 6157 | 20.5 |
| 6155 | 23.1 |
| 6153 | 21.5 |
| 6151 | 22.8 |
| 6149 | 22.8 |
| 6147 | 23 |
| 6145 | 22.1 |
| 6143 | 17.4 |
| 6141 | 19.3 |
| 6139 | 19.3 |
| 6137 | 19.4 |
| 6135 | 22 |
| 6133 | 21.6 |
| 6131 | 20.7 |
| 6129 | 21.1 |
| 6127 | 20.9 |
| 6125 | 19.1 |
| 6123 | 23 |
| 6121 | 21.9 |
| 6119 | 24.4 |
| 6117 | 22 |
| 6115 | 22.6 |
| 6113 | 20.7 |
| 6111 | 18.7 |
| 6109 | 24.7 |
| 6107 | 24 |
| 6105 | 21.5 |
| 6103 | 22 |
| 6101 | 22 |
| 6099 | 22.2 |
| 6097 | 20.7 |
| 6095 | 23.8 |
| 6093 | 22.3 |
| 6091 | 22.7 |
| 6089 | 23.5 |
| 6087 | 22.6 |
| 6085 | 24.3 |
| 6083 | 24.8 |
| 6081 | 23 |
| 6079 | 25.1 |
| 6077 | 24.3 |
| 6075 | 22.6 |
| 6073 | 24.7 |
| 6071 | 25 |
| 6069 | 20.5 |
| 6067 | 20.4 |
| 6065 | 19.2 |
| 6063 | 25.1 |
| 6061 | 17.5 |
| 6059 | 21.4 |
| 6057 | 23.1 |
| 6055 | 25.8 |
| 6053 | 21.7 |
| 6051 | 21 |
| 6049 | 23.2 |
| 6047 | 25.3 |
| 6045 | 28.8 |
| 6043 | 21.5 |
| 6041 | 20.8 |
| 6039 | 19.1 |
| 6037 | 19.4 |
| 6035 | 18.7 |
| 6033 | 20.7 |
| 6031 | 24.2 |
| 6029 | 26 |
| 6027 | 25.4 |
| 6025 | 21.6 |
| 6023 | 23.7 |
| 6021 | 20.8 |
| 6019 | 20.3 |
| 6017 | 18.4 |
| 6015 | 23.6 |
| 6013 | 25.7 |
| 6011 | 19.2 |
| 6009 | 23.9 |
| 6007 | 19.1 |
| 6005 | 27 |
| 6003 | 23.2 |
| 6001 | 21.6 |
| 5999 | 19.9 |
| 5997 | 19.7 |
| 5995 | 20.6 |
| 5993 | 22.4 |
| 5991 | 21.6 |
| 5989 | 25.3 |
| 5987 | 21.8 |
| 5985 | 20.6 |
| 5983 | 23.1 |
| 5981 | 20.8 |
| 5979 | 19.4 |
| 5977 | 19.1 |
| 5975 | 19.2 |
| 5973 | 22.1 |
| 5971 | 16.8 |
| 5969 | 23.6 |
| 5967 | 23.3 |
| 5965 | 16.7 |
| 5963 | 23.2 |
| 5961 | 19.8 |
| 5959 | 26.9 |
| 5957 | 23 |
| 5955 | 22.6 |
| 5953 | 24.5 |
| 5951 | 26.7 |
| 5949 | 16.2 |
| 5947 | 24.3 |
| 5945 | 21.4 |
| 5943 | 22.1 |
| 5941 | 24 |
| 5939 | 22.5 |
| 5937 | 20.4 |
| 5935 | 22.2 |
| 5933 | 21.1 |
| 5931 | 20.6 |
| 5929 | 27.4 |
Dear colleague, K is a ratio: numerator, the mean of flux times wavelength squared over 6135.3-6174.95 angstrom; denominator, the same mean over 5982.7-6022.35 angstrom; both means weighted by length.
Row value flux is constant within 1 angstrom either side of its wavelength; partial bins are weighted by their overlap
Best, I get 1.01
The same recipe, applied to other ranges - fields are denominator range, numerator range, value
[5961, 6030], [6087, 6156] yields 1.04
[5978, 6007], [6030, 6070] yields 1.02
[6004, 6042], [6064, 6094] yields 1.07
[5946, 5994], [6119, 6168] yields 1.04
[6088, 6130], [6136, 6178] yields 0.96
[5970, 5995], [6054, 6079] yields 1.11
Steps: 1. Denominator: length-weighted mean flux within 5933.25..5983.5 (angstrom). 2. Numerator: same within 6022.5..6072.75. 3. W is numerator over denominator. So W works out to 1.0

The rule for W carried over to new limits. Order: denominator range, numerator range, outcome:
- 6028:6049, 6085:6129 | 0.99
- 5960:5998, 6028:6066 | 1.06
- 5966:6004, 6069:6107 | 1.09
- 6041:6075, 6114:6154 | 0.94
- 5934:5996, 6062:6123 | 1.04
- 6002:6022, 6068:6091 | 1.07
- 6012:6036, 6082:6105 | 1.01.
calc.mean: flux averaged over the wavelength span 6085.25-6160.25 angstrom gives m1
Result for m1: 21.7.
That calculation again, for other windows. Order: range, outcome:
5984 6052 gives 22.2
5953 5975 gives 21.8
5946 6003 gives 21.6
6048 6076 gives 22.2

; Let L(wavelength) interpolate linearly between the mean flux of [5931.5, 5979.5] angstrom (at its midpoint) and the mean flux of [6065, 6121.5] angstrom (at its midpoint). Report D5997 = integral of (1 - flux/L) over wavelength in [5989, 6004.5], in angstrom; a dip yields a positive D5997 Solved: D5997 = 0.2 angstrom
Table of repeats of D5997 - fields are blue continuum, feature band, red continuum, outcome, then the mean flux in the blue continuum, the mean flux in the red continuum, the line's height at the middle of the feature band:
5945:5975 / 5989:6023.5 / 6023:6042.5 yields 0.0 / 22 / 21.9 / 21.9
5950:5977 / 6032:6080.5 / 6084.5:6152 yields -0.9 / 22.1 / 21.8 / 21.9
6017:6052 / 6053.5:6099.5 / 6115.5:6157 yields -1.9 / 22.3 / 21.4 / 21.9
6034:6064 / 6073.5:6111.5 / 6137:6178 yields -2.2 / 22.2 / 21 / 21.7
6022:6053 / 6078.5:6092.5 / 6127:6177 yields -1.1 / 22.6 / 21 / 21.9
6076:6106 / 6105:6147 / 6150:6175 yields 1.7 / 23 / 21.3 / 22.2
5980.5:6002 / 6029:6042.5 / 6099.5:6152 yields 0.4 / 21.6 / 21.5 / 21.6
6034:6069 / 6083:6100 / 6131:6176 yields -1.1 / 21.8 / 21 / 21.5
